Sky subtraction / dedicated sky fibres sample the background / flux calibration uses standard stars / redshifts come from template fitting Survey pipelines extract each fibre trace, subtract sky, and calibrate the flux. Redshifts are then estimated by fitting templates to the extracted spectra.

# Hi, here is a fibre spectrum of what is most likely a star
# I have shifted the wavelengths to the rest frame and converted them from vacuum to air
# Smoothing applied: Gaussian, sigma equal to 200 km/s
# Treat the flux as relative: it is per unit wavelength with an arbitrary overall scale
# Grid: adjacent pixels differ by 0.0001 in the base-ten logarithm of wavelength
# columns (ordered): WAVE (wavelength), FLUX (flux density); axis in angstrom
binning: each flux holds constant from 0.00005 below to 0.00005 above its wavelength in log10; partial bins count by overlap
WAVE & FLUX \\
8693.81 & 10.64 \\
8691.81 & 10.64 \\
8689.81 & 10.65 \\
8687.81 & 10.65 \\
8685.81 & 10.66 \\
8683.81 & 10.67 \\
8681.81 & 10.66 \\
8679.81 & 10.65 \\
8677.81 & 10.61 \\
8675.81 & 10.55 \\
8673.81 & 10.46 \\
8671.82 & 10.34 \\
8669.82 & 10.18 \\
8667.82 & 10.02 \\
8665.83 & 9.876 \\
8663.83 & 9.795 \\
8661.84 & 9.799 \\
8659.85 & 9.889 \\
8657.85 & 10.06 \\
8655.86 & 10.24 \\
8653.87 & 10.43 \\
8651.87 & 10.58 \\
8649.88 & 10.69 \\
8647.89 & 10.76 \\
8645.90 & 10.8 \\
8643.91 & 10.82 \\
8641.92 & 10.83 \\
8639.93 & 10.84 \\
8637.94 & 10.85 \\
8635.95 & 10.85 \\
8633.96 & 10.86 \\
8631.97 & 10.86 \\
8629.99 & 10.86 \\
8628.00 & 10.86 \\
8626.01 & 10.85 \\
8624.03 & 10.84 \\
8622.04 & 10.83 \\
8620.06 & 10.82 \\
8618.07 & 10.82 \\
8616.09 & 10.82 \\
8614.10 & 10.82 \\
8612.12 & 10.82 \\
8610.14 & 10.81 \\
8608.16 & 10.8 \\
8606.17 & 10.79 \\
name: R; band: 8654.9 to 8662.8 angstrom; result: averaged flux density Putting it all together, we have 10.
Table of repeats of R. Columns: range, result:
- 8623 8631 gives 10.9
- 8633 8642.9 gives 10.8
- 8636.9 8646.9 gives 10.8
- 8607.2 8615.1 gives 10.8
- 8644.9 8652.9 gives 10.7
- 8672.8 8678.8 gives 10.5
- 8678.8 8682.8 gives 10.6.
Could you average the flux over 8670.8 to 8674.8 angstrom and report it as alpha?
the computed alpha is 10.4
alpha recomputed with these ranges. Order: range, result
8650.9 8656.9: 10.4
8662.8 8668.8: 9.91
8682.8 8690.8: 10.7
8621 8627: 10.9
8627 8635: 10.9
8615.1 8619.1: 10.8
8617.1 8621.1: 10.8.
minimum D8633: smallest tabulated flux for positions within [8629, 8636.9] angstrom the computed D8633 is 10.85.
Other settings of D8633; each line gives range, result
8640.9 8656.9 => 10.24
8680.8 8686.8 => 10.66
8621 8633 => 10.83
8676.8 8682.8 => 10.61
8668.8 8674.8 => 10.18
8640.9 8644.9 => 10.82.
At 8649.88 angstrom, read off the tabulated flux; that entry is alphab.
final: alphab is 10.69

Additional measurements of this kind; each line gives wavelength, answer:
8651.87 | 10.58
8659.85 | 9.889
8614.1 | 10.82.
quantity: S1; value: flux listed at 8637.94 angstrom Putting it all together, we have 10.85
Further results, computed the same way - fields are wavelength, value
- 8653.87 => 10.43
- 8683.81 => 10.67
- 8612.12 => 10.82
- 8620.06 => 10.82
